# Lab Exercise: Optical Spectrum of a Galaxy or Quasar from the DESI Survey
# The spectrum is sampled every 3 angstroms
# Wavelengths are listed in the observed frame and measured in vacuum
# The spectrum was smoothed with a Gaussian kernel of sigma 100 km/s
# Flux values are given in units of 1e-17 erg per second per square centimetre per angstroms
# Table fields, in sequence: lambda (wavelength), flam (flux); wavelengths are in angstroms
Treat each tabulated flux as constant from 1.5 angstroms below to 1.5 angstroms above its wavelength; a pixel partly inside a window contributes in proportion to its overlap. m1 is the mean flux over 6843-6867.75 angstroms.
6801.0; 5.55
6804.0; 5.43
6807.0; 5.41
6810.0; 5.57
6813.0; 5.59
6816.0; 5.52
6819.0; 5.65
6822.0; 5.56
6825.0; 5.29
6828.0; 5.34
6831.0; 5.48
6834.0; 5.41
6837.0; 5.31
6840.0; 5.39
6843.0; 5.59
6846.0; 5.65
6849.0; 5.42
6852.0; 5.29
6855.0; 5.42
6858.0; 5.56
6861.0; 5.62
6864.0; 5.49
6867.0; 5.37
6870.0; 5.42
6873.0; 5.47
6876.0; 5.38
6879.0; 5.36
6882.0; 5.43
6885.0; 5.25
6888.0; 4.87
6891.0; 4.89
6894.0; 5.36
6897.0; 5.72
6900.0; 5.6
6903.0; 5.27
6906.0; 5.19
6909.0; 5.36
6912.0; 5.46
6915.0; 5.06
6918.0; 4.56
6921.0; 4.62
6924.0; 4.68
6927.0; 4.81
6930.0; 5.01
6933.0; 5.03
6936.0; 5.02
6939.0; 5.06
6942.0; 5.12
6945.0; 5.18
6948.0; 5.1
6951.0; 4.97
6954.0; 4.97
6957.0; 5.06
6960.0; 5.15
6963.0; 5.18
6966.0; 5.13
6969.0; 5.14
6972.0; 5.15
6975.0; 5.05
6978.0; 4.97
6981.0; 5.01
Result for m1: 5.49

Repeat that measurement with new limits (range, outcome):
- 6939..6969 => 5.1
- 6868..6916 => 5.32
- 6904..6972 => 5.04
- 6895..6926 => 5.15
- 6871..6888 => 5.33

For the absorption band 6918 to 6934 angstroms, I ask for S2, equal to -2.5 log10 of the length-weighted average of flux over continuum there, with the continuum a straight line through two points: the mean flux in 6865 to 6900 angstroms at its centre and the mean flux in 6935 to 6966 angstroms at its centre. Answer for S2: 0.08 mag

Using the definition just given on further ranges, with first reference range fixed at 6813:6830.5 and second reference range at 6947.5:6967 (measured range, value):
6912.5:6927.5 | 0.09 mag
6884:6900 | 0.00 mag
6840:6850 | -0.02 mag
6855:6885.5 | -0.02 mag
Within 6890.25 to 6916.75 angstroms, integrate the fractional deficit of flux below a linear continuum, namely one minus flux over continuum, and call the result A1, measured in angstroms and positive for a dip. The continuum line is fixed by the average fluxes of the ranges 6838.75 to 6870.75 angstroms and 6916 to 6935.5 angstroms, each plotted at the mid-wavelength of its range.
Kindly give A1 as -1.7 angstroms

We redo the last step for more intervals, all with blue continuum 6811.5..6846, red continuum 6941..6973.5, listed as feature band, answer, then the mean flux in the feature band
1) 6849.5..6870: -0.3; 5.45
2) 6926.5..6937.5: 0.4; 4.98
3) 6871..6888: 0.0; 5.33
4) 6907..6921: 0.5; 5.06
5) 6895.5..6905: -0.4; 5.51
